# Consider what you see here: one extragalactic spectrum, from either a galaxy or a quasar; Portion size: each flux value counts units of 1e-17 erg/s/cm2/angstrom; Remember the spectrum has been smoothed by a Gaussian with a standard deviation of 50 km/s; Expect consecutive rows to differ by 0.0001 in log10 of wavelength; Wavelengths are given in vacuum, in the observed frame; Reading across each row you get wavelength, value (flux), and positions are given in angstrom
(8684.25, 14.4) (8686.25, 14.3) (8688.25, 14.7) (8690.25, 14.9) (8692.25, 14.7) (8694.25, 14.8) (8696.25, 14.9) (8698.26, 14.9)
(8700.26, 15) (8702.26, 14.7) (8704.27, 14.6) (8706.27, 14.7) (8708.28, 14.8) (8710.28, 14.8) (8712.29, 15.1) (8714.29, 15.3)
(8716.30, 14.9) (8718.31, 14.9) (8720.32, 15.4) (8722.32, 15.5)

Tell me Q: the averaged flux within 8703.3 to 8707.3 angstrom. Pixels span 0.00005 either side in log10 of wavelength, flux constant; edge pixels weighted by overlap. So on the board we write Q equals 14.6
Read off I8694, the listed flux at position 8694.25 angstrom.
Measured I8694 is 14.8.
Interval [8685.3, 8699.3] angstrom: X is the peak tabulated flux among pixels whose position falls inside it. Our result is 14.9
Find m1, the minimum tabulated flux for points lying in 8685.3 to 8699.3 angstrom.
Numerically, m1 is 14.3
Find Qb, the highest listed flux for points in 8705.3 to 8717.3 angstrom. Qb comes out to 15.3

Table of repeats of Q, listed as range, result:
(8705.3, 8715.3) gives 14.9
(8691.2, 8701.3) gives 14.9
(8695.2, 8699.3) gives 14.9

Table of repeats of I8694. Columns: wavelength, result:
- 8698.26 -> 14.9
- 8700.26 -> 15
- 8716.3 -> 14.9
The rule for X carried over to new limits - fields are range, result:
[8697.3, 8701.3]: 15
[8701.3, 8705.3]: 14.7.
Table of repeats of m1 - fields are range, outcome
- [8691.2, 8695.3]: 14.7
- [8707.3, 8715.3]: 14.8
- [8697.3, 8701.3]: 14.9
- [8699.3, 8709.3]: 14.6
